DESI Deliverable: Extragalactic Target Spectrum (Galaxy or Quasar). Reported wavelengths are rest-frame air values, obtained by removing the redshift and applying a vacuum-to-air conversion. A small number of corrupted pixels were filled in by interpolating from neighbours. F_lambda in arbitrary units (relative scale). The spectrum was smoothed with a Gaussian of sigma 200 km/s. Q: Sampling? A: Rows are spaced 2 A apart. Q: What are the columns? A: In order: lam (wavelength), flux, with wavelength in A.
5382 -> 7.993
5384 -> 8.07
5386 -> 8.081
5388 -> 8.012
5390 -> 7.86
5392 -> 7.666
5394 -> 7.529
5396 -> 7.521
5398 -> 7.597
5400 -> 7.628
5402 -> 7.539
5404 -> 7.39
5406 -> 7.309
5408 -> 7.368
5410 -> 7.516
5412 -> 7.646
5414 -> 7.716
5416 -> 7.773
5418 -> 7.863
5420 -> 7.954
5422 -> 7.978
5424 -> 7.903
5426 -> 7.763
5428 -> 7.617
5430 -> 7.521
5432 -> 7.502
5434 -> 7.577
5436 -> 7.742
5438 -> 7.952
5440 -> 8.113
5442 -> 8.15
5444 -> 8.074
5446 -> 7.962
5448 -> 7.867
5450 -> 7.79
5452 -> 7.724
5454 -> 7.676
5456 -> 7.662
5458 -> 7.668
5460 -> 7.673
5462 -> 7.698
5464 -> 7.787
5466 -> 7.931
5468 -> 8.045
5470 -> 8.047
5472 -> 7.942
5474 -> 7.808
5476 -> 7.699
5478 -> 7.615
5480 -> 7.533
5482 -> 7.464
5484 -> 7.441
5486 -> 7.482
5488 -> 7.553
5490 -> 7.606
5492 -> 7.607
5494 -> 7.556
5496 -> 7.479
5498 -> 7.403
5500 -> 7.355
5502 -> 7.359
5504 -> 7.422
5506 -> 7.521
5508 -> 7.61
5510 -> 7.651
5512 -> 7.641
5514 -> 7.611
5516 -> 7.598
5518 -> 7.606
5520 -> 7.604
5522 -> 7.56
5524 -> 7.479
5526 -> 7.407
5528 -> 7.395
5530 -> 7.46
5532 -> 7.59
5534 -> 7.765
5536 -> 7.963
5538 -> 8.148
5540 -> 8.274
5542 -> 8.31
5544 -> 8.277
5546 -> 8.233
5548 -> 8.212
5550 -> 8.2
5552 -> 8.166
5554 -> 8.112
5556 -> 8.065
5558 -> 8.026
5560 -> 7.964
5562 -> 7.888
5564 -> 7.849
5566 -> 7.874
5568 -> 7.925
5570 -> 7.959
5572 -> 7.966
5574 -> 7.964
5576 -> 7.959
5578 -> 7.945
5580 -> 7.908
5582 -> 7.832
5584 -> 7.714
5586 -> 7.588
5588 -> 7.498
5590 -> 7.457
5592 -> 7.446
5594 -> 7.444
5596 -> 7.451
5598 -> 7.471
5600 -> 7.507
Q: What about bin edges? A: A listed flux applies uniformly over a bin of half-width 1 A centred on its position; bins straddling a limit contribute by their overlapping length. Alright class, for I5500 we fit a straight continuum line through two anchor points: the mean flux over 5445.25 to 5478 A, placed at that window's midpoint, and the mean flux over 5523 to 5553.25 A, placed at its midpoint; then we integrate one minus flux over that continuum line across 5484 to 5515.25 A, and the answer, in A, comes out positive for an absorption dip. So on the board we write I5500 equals 1.4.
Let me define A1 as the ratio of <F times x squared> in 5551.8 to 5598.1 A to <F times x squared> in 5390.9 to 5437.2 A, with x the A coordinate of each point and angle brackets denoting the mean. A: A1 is 1.08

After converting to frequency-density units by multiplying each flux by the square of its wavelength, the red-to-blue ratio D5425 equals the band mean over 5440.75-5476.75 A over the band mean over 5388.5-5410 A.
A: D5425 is 1.1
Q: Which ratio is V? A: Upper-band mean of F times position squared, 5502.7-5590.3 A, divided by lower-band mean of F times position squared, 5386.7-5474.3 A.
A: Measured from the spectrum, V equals 1.05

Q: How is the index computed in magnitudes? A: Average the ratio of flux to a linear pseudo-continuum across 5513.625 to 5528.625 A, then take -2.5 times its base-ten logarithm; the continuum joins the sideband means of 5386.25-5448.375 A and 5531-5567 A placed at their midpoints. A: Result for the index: 0.06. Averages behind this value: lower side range 7.73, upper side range 8.05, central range 7.53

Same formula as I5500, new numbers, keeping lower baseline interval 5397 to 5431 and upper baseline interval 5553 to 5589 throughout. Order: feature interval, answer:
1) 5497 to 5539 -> 1.25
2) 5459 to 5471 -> -0.21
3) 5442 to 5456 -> -0.28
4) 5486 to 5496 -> 0.27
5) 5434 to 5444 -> -0.35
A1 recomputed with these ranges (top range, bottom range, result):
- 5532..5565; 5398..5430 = 1.11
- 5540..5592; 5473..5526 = 1.08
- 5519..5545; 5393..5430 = 1.06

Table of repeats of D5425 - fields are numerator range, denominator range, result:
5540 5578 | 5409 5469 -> 1.08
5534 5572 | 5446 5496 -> 1.08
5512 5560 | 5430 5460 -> 1.04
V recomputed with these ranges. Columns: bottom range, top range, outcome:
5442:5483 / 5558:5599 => 1.04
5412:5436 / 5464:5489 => 1.02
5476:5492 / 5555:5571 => 1.08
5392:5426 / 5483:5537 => 1.02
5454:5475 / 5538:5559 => 1.08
